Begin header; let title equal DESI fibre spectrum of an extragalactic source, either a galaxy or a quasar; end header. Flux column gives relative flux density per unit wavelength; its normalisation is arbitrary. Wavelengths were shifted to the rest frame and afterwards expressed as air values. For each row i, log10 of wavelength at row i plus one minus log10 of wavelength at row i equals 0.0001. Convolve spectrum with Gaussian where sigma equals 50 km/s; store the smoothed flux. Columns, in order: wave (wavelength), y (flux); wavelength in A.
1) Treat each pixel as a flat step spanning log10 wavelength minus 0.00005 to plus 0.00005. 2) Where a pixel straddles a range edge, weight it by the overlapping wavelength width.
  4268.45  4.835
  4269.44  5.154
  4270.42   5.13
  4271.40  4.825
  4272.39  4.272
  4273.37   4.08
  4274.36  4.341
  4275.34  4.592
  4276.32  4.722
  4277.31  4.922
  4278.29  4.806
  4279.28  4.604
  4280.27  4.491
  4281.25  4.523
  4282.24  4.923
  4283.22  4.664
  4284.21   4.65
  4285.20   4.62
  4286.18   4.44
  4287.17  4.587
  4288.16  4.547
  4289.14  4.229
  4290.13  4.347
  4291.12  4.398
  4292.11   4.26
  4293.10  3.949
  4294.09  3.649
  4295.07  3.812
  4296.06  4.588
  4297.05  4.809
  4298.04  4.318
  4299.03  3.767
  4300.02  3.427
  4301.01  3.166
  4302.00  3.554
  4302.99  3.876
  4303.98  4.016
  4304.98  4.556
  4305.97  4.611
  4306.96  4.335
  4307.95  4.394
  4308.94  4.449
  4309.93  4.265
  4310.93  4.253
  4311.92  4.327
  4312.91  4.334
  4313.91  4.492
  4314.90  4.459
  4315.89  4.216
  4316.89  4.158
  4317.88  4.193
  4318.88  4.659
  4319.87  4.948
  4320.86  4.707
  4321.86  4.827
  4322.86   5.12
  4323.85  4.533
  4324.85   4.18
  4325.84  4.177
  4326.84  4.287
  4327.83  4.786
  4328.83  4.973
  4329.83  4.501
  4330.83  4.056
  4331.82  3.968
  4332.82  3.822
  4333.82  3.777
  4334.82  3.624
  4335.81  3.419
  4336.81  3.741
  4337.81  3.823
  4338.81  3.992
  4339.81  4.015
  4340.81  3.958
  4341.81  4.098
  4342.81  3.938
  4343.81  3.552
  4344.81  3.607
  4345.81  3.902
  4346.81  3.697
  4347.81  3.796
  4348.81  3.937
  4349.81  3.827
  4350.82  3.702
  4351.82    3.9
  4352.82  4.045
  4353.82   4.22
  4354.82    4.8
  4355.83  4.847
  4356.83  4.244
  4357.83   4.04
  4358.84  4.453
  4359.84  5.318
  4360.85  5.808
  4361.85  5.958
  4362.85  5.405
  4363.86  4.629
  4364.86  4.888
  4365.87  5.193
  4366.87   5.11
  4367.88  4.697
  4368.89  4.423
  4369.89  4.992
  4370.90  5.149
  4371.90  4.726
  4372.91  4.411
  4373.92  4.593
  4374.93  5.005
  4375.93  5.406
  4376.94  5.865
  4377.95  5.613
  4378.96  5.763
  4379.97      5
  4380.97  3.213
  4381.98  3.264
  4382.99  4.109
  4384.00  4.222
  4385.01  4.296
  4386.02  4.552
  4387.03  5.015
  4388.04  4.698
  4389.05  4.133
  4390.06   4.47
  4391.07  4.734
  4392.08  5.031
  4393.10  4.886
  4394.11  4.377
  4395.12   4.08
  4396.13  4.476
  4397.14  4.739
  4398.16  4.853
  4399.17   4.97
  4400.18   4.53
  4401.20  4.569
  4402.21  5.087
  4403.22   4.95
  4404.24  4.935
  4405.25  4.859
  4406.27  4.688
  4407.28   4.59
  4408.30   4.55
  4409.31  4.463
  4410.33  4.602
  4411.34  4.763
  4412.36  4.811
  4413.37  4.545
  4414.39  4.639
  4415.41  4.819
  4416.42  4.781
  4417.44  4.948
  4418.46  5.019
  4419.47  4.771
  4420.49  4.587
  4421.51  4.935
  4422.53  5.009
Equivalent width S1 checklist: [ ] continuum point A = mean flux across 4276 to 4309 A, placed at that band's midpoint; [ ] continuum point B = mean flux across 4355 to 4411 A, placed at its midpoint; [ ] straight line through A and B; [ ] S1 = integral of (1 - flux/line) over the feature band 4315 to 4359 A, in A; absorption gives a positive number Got 3.6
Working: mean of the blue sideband 4.32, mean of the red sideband 4.75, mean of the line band 4.16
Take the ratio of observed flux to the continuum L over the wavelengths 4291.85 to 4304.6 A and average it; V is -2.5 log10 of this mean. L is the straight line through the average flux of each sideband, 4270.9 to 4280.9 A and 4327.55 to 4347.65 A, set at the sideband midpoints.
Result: 0.107 mag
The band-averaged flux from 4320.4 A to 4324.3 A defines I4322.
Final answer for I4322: 4.8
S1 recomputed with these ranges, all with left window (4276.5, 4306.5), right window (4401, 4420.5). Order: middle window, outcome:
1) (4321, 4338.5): 0.9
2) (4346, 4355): 1.1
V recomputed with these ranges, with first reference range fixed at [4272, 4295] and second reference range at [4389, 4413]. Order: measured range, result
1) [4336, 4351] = 0.19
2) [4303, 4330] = 0.01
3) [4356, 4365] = -0.08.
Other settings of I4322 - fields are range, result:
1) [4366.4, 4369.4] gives 4.74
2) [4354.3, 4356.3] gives 4.81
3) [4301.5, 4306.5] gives 4.12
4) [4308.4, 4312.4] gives 4.32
